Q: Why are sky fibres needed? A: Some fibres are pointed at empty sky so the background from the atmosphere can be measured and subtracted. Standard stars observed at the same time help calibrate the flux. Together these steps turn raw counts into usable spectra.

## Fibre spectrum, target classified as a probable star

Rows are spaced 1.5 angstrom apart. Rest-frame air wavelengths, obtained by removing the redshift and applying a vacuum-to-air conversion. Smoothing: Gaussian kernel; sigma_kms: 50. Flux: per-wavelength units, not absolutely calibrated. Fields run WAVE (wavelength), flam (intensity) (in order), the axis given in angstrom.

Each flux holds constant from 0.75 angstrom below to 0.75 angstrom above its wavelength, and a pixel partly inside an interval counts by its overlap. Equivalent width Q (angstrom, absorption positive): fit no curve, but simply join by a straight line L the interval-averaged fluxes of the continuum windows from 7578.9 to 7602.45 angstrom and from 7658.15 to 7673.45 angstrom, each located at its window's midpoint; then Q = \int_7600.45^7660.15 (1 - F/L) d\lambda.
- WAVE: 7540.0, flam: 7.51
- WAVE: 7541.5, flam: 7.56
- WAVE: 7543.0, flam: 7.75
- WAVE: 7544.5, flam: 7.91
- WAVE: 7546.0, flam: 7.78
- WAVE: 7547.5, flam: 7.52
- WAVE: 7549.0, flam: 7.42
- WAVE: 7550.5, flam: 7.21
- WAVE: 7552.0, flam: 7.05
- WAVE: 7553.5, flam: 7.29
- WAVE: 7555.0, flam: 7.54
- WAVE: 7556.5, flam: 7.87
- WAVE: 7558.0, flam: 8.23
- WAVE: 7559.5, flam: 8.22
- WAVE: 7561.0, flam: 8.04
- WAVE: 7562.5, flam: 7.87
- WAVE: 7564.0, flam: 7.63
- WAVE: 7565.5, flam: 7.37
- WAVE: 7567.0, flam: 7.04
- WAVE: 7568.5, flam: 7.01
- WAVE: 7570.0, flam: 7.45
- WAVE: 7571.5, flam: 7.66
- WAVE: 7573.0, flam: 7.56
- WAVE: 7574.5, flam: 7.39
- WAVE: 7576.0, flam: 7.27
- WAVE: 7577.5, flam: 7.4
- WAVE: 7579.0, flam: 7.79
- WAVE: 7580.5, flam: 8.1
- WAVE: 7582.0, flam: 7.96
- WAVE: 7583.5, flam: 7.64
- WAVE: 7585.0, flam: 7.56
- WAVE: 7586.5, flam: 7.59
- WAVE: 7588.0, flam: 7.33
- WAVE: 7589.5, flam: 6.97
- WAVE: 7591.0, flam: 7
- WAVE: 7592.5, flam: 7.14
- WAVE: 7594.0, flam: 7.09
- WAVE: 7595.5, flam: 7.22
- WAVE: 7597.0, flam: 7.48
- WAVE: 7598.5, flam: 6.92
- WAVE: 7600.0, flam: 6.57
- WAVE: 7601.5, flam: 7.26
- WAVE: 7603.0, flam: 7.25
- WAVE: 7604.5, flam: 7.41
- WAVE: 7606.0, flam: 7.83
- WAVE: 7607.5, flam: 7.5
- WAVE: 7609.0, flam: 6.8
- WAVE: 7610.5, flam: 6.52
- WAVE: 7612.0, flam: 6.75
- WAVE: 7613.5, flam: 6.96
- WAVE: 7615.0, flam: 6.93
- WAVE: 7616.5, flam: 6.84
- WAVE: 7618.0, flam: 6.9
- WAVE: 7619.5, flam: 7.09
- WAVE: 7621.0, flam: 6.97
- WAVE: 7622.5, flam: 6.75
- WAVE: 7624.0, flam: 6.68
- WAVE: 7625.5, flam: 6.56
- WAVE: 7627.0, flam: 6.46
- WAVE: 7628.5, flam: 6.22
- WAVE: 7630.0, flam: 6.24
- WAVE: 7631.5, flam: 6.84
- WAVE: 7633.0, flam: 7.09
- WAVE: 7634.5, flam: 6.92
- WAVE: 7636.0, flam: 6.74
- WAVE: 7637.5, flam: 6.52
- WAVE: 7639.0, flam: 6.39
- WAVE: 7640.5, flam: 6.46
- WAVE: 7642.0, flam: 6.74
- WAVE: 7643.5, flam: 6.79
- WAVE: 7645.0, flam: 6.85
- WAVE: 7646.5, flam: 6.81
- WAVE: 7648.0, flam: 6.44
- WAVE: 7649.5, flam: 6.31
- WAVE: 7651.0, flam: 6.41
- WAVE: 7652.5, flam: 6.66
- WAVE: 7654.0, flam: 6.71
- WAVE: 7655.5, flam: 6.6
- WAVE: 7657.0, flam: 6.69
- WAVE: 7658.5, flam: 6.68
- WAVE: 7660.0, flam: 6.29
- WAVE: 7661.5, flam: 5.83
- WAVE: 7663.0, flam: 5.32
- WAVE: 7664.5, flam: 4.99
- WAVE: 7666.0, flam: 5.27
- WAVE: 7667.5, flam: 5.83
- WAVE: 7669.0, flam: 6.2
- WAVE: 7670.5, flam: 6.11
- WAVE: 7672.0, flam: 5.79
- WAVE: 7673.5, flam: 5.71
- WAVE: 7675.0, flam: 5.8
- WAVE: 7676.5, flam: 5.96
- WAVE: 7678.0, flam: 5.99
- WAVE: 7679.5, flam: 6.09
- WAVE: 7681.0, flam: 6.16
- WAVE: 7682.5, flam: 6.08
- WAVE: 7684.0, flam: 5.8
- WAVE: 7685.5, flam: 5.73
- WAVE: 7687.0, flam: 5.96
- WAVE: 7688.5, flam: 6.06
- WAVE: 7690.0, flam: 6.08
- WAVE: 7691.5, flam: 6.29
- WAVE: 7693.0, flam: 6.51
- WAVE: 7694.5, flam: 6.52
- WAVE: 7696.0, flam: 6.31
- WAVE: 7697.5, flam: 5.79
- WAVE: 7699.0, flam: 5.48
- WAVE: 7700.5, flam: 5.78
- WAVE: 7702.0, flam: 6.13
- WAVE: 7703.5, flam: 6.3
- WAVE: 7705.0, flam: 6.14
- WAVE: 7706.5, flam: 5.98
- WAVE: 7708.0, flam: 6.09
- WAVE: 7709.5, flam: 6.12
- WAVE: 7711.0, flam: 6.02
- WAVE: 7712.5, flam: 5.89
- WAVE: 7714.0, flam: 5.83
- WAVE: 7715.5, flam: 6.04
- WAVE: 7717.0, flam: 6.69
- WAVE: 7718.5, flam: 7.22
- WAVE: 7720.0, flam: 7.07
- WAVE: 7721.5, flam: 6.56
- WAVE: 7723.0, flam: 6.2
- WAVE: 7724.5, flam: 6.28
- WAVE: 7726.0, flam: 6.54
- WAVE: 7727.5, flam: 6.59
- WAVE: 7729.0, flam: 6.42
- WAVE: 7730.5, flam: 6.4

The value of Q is -2.3 angstrom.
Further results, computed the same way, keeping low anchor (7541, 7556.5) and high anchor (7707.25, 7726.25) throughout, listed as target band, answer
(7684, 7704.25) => 1.4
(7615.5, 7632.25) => 0.7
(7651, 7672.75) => 2.1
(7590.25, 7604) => 0.1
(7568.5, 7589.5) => -0.7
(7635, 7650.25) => 0.6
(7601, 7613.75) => -0.1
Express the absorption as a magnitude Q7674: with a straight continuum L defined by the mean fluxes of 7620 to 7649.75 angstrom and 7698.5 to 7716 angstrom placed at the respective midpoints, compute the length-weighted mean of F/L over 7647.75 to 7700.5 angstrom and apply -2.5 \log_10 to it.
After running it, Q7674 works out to 0.04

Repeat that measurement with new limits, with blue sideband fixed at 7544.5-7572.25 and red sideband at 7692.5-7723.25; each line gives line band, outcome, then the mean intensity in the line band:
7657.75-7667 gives 0.159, 5.73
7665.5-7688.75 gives 0.103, 5.91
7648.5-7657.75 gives 0.026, 6.56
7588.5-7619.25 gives 0.014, 7.07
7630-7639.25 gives 0.025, 6.73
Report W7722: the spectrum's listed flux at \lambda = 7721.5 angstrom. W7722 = 6.56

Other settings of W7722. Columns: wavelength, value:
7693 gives 6.51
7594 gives 7.09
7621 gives 6.97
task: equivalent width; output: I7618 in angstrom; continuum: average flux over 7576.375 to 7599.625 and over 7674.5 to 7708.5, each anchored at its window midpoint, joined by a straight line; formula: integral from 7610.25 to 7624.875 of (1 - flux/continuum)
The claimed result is 0.3 angstrom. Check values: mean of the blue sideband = 7.4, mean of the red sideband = 6.05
